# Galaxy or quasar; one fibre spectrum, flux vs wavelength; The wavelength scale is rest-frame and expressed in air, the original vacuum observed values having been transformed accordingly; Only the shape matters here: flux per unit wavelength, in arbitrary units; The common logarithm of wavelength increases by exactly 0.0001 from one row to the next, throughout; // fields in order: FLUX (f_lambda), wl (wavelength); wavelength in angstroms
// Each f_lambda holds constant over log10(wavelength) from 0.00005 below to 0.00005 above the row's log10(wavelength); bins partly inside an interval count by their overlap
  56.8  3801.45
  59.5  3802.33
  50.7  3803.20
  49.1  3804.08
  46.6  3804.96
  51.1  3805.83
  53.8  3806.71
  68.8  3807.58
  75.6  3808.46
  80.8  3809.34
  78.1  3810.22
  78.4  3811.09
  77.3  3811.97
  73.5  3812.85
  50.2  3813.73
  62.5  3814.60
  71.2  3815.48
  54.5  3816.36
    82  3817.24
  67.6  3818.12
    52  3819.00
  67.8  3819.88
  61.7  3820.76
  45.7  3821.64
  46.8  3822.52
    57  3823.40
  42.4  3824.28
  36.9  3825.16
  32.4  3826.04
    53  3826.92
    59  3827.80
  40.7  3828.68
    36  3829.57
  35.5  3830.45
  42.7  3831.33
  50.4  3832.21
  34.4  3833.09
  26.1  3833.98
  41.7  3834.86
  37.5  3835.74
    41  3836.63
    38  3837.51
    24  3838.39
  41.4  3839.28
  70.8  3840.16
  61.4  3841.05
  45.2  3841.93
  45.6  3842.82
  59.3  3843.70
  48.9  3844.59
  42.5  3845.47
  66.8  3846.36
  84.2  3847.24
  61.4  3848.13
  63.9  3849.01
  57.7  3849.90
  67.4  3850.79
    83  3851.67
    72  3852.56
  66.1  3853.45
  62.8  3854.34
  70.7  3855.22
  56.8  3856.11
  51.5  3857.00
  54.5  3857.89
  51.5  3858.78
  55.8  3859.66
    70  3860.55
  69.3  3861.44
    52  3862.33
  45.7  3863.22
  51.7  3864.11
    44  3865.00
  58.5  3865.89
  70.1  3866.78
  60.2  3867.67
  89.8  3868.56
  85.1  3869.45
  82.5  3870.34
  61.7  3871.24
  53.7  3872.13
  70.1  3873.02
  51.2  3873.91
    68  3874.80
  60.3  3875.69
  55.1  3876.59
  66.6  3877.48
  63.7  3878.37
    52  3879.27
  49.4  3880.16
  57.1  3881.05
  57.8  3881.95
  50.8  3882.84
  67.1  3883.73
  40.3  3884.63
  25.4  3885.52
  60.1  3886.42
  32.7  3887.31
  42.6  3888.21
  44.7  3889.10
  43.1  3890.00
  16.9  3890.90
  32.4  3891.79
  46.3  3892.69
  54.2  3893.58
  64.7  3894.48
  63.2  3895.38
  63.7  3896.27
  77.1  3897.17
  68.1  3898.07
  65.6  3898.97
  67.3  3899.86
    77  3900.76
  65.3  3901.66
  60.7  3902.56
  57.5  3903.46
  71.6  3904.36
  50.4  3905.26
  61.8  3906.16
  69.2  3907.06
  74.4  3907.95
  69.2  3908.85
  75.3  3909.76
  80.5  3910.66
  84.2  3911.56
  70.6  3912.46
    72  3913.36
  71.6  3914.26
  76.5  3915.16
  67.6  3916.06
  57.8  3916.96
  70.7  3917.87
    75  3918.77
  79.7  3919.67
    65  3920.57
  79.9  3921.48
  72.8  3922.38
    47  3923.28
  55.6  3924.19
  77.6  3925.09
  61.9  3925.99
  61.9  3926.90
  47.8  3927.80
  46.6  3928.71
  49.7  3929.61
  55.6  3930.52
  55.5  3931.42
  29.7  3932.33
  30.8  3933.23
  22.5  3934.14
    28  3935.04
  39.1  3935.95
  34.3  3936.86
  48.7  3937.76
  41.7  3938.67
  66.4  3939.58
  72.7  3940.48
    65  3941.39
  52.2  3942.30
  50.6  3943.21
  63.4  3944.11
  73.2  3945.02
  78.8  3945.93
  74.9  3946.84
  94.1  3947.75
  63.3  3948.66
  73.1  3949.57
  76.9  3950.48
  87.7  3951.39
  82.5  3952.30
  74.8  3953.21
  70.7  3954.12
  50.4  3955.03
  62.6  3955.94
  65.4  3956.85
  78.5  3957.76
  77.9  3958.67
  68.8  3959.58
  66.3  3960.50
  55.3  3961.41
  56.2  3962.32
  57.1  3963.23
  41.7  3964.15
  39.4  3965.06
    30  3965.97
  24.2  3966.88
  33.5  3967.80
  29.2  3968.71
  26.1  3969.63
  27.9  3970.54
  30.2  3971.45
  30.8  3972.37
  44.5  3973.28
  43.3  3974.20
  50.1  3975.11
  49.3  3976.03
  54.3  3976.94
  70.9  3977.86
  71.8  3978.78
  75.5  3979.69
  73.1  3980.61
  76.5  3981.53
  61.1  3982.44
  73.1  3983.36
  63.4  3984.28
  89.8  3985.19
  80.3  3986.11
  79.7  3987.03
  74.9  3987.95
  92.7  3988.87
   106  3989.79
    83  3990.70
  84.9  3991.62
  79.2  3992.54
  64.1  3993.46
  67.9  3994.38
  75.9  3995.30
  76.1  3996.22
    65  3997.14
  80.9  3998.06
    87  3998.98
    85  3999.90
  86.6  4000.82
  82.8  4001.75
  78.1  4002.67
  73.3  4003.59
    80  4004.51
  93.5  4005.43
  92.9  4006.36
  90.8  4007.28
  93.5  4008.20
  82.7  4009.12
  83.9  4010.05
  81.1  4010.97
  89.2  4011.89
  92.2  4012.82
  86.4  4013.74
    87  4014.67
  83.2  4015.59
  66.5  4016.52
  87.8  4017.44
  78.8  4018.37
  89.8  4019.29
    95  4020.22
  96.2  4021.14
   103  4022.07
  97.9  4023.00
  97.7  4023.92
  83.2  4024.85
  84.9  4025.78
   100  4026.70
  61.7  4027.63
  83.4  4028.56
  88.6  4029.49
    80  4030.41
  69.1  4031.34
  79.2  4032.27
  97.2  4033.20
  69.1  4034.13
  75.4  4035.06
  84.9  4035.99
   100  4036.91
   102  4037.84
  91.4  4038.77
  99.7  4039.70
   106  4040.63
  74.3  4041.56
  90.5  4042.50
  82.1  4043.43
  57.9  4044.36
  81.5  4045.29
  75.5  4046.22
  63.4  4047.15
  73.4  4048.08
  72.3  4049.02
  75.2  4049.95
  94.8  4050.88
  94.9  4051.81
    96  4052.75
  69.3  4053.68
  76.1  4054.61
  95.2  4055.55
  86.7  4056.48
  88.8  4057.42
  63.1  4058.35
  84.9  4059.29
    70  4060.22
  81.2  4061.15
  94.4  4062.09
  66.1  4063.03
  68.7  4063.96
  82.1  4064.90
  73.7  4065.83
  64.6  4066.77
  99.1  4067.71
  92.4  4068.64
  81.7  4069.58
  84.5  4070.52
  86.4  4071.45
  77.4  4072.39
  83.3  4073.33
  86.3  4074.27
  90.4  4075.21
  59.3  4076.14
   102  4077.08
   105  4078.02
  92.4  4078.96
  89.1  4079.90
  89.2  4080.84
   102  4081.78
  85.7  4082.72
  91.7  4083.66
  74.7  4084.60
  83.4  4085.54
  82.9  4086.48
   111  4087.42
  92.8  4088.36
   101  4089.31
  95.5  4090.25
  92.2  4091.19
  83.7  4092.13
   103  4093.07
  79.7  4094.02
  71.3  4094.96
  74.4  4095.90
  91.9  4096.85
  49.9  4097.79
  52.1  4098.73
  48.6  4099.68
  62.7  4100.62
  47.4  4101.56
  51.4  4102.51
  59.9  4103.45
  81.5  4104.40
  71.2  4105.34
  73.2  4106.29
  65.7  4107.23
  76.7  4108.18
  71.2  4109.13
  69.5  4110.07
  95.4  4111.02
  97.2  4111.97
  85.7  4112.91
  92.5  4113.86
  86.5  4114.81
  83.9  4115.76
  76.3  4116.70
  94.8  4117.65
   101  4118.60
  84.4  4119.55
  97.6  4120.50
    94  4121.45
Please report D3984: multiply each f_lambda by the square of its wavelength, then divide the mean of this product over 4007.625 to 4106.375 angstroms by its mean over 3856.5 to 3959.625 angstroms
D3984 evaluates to 1.5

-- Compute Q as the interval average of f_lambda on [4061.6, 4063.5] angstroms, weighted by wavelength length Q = 80.1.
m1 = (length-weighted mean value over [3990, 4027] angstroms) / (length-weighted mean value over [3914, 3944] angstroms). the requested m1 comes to 1.5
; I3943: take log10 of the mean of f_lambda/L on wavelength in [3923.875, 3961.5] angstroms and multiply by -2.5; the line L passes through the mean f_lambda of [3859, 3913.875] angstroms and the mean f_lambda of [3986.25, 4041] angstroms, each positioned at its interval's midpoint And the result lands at 0.18 mag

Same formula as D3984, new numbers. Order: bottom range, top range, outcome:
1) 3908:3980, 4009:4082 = 1.51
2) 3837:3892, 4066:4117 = 1.61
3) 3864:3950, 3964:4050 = 1.32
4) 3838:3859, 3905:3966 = 1.11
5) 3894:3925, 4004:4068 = 1.31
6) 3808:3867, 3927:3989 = 1.09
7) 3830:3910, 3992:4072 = 1.59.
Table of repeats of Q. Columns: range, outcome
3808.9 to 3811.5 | 79.2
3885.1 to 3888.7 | 40.4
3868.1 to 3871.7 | 79.5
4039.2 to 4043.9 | 90.4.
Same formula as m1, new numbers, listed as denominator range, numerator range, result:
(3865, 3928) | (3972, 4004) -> 1.17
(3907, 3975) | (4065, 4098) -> 1.48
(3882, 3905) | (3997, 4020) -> 1.55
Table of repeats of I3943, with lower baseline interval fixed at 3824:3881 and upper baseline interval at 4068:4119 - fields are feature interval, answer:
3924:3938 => 0.35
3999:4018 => -0.17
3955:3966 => 0.14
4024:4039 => -0.13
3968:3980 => 0.44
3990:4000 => -0.09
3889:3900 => 0.11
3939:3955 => -0.08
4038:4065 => -0.06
